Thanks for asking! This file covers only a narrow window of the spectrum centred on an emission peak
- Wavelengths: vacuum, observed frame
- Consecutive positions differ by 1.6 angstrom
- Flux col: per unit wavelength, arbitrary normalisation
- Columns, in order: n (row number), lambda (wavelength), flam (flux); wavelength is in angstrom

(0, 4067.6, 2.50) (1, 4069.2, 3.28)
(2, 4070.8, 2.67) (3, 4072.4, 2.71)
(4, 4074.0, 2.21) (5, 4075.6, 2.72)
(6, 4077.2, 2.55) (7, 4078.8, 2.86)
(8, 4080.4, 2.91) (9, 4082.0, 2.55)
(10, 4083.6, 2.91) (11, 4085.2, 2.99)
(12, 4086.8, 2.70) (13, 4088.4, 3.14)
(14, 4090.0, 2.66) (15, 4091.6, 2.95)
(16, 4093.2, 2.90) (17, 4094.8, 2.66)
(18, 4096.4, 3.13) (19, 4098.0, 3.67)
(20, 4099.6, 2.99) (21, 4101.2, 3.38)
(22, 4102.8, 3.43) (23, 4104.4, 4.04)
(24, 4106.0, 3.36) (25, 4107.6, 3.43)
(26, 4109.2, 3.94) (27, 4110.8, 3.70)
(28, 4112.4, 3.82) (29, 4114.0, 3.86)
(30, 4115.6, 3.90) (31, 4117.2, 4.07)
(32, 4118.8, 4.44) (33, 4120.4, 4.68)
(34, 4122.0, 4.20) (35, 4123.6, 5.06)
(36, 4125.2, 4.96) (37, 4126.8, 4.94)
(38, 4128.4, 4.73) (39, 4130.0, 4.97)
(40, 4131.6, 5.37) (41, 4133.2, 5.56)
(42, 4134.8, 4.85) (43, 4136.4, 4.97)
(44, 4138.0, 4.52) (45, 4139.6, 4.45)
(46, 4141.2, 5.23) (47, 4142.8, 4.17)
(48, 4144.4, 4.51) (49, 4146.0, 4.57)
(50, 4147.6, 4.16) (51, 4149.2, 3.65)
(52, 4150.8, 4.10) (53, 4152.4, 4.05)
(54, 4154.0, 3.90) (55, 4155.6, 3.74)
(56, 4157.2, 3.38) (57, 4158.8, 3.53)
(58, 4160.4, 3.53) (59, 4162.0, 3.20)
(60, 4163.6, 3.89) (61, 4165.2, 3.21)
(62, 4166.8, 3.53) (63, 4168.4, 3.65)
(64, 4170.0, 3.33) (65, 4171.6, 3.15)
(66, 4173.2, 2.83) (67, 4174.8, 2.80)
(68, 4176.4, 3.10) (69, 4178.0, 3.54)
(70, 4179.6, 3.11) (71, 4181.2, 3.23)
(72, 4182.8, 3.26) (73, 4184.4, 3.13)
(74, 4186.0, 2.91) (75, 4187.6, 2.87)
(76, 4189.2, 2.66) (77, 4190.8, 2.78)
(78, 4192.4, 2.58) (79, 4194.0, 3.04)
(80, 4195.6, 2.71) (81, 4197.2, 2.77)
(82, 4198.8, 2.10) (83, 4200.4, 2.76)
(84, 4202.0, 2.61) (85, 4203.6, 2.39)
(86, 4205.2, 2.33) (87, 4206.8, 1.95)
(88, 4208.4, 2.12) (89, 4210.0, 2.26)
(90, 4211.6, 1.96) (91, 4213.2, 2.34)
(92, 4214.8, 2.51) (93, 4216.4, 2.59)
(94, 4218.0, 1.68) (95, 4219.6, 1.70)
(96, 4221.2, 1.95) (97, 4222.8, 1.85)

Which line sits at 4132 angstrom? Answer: C IV 1549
